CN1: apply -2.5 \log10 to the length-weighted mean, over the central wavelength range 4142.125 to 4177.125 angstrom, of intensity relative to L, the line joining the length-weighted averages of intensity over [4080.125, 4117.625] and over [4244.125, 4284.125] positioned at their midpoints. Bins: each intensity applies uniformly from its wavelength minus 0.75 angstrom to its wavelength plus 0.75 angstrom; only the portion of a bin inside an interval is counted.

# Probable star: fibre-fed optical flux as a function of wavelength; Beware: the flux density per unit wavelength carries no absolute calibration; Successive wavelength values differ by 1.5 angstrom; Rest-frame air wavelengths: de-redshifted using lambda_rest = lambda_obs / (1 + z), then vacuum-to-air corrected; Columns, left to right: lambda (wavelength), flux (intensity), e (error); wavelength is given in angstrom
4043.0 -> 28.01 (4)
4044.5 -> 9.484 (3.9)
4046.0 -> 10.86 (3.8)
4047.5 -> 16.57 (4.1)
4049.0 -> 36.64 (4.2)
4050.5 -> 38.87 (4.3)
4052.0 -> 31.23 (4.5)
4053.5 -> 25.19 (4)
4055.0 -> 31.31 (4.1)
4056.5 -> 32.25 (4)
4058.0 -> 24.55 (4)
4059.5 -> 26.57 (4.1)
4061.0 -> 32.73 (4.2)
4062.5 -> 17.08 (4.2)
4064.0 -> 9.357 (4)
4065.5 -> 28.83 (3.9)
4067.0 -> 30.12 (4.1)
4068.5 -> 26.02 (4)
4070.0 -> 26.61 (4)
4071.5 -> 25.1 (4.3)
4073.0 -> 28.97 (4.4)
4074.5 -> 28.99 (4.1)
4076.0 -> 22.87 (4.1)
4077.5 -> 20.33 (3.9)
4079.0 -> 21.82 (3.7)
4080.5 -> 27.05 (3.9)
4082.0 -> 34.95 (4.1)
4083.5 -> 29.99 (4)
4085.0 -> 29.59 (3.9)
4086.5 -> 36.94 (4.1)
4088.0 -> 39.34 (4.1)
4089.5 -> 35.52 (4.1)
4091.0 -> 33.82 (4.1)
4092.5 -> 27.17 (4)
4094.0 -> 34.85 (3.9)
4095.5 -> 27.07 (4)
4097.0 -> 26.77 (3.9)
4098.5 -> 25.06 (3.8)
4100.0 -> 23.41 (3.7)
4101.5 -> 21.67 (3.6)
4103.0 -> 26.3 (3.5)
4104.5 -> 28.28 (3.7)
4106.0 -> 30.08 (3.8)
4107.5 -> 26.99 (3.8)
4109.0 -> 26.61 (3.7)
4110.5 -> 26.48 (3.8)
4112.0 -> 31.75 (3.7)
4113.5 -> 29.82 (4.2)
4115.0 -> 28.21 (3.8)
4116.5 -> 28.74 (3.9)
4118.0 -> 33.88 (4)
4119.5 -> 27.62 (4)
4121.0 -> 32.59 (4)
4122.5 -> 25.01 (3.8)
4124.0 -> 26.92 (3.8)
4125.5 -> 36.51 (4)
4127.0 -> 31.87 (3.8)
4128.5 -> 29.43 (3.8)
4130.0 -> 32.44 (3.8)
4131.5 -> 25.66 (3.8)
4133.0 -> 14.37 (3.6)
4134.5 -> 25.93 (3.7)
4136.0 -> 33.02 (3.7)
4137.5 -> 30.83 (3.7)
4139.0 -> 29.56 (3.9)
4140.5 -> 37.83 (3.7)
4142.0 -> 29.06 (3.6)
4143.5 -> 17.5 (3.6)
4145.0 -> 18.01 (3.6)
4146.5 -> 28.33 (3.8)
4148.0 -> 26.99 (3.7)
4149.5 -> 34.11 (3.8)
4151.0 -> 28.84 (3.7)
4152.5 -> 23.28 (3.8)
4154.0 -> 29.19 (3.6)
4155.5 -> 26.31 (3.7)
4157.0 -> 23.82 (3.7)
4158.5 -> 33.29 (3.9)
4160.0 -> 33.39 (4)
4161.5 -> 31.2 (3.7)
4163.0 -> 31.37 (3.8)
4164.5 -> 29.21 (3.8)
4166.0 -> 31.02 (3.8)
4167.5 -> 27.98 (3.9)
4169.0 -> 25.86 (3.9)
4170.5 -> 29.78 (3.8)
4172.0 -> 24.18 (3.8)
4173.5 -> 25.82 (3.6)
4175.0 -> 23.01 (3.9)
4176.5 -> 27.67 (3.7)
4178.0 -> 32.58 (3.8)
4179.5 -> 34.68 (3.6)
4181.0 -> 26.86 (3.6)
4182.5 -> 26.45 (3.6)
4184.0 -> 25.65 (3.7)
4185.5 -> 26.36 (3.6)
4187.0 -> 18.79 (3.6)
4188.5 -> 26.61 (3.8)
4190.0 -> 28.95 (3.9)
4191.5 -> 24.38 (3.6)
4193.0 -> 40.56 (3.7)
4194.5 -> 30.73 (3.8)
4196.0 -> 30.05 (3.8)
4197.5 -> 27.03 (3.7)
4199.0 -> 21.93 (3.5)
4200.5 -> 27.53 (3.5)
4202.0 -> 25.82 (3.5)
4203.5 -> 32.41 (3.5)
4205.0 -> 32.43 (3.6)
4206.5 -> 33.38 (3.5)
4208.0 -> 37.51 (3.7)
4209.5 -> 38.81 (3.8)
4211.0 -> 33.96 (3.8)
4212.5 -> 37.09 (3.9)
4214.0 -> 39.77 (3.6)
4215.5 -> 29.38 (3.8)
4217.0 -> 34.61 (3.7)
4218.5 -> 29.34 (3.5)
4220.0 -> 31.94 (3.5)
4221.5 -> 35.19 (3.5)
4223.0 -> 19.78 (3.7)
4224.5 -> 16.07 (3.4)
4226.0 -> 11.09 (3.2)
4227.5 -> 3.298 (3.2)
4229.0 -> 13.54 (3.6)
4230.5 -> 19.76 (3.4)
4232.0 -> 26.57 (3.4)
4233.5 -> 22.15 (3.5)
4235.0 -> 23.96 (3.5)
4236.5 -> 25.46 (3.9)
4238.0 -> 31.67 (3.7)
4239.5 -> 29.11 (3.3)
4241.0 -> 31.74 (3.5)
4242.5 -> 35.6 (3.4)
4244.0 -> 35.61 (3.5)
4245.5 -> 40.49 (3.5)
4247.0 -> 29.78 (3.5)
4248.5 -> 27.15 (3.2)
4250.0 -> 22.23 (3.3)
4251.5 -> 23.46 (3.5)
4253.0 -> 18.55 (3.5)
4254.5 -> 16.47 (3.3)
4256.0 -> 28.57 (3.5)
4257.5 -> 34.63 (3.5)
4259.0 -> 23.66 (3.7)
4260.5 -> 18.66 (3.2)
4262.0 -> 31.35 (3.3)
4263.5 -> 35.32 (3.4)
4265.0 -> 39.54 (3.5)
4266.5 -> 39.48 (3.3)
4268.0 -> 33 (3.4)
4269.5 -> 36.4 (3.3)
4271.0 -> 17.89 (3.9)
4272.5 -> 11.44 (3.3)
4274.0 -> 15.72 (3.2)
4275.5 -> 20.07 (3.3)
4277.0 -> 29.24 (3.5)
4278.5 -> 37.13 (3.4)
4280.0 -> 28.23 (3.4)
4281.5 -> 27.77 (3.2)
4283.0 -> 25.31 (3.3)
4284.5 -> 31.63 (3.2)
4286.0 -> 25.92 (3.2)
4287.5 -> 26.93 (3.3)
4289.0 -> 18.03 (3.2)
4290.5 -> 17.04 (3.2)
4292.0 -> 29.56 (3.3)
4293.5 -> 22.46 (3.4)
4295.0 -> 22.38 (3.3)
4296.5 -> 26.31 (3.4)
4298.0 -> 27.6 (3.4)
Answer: 0.05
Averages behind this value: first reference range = 29.5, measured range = 27.4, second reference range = 27.5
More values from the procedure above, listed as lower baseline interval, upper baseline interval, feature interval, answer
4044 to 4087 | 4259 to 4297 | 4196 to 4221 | -0.21 mag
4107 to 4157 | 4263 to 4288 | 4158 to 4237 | 0.02 mag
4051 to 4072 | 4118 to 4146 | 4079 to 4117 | -0.08 mag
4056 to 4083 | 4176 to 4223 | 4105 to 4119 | -0.07 mag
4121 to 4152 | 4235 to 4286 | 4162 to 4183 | -0.01 mag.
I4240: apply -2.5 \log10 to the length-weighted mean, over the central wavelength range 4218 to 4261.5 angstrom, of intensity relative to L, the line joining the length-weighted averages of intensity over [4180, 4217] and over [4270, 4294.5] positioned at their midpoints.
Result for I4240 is 0.09 mag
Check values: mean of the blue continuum 30.2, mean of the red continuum 24.1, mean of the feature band 25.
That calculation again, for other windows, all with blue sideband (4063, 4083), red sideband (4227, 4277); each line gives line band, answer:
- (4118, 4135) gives -0.11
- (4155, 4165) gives -0.16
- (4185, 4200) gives -0.06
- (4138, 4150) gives -0.08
